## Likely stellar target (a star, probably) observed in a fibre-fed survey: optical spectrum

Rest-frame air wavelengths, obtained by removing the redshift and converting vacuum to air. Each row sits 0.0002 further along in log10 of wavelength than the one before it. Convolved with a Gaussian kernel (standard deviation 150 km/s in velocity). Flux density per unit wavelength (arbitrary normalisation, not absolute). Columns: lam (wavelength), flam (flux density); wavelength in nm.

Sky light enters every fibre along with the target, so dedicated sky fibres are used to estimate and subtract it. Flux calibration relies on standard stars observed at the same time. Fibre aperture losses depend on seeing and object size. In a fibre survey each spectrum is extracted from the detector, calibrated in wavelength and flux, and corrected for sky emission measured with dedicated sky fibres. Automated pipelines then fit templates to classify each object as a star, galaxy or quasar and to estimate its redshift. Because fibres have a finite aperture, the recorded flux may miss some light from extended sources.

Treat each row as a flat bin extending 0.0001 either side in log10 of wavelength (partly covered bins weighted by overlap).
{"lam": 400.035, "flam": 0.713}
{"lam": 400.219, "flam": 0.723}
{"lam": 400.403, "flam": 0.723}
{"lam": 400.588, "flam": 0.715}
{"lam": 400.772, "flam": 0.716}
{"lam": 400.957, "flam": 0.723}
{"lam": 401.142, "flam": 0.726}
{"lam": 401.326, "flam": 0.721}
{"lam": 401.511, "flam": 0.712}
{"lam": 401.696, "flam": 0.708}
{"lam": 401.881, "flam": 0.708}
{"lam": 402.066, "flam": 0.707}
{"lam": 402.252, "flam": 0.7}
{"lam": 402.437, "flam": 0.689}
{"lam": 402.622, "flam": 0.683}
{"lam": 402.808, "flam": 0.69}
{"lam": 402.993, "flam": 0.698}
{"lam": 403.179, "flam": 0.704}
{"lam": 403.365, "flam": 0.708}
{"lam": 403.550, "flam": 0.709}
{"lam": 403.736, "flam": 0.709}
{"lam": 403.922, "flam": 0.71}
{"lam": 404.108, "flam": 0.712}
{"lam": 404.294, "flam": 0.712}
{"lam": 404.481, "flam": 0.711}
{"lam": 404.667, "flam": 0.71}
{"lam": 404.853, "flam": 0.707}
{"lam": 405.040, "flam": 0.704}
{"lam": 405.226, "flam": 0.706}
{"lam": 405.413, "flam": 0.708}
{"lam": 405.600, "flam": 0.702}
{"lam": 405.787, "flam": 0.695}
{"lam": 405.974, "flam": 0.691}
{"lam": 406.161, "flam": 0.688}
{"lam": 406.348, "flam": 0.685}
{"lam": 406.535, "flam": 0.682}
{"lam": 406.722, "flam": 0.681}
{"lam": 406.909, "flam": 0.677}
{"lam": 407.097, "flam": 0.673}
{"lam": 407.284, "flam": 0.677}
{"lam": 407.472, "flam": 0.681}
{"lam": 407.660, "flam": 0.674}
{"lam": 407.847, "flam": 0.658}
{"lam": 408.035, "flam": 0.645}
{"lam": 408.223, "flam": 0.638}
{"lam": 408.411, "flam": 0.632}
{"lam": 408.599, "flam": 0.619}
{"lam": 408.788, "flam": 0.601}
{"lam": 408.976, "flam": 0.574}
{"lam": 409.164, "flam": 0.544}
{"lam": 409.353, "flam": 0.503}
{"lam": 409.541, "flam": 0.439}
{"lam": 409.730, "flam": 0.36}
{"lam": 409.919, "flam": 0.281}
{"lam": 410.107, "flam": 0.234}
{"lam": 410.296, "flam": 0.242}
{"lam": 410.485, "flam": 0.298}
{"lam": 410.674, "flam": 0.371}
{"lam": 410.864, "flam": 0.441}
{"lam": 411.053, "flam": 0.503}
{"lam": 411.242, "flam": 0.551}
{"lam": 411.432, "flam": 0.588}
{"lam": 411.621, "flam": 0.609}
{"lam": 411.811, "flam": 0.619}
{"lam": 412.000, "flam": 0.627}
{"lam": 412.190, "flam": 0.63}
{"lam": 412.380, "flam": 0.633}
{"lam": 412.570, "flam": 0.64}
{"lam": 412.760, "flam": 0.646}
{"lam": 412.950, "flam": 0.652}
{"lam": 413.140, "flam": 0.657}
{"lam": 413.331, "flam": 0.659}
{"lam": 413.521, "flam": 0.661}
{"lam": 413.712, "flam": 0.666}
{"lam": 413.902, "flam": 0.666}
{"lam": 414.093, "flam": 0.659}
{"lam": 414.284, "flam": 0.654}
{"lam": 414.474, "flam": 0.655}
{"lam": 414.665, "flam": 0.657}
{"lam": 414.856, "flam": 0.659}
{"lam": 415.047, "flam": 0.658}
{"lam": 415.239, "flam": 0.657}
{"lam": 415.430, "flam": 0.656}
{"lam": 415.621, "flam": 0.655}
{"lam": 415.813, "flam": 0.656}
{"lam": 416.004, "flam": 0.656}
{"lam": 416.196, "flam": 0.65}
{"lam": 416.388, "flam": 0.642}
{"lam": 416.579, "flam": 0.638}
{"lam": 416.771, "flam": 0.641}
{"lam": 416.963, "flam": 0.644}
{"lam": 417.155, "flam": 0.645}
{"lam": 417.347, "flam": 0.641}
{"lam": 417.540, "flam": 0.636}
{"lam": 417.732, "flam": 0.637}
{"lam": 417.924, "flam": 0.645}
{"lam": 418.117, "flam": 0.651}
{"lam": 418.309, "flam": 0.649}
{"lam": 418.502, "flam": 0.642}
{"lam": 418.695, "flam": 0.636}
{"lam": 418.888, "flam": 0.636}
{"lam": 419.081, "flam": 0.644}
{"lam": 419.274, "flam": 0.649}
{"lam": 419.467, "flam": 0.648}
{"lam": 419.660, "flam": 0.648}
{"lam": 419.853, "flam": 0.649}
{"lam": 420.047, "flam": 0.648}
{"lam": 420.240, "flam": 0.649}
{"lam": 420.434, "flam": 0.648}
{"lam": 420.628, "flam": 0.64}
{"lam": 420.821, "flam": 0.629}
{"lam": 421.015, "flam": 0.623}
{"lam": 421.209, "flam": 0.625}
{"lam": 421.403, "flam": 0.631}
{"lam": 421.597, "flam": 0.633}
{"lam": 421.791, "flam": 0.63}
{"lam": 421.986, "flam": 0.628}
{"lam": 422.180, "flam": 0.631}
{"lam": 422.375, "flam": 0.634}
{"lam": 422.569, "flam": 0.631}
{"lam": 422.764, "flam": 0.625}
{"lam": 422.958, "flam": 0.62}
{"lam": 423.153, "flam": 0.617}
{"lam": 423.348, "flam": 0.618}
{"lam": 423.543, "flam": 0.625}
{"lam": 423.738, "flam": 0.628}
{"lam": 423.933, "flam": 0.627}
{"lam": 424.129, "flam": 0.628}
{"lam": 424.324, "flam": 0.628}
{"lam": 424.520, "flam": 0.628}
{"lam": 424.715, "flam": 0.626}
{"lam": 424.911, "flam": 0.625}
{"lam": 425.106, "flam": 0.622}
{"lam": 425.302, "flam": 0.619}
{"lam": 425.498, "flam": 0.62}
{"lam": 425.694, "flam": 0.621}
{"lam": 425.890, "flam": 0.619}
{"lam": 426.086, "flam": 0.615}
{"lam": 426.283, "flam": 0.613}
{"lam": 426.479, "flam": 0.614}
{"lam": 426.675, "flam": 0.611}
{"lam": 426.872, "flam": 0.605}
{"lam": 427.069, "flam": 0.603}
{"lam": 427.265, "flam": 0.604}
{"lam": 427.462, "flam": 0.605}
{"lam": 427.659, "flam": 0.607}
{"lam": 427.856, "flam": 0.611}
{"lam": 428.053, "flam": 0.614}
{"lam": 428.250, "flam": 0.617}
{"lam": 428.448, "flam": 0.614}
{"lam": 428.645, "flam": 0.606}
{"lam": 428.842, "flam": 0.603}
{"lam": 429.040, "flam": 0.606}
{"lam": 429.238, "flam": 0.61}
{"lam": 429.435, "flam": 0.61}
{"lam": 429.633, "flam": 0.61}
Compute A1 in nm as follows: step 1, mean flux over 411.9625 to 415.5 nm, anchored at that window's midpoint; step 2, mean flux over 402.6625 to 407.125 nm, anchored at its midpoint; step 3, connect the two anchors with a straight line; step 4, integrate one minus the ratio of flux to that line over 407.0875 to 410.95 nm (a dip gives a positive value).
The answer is 0.96 nm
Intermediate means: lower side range 0.699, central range 0.51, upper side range 0.653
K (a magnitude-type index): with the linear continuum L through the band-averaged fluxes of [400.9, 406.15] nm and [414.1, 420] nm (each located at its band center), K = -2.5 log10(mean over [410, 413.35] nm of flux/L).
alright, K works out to 0.25 mag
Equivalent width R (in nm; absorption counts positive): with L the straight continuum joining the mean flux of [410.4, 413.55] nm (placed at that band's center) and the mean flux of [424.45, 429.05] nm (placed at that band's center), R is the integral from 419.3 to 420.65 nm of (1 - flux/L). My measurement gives -0.12 nm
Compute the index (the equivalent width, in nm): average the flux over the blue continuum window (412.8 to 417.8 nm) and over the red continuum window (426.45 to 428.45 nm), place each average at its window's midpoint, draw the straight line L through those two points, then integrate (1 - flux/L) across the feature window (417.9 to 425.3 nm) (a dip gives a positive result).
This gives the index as -0.046 nm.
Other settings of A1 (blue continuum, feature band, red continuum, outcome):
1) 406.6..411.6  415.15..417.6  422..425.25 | -0.29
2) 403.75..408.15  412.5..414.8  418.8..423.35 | 0.02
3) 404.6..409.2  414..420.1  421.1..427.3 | -0.07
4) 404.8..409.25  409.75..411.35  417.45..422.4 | 0.71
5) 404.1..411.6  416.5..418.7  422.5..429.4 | -0.14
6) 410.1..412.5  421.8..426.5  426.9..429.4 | -0.33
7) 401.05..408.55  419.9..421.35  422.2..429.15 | 0.00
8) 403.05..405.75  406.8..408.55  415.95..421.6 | 0.08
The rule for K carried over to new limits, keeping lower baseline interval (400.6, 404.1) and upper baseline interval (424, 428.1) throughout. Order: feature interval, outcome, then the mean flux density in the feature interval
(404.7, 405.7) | -0.01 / 0.705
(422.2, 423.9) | 0.00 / 0.625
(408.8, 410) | 0.42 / 0.462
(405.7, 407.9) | 0.01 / 0.681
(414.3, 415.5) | 0.00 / 0.657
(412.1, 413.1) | 0.04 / 0.641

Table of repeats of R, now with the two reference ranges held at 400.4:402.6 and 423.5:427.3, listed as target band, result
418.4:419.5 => 0.00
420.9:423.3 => 0.02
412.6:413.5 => 0.02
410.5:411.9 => 0.33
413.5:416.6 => 0.01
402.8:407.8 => 0.00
